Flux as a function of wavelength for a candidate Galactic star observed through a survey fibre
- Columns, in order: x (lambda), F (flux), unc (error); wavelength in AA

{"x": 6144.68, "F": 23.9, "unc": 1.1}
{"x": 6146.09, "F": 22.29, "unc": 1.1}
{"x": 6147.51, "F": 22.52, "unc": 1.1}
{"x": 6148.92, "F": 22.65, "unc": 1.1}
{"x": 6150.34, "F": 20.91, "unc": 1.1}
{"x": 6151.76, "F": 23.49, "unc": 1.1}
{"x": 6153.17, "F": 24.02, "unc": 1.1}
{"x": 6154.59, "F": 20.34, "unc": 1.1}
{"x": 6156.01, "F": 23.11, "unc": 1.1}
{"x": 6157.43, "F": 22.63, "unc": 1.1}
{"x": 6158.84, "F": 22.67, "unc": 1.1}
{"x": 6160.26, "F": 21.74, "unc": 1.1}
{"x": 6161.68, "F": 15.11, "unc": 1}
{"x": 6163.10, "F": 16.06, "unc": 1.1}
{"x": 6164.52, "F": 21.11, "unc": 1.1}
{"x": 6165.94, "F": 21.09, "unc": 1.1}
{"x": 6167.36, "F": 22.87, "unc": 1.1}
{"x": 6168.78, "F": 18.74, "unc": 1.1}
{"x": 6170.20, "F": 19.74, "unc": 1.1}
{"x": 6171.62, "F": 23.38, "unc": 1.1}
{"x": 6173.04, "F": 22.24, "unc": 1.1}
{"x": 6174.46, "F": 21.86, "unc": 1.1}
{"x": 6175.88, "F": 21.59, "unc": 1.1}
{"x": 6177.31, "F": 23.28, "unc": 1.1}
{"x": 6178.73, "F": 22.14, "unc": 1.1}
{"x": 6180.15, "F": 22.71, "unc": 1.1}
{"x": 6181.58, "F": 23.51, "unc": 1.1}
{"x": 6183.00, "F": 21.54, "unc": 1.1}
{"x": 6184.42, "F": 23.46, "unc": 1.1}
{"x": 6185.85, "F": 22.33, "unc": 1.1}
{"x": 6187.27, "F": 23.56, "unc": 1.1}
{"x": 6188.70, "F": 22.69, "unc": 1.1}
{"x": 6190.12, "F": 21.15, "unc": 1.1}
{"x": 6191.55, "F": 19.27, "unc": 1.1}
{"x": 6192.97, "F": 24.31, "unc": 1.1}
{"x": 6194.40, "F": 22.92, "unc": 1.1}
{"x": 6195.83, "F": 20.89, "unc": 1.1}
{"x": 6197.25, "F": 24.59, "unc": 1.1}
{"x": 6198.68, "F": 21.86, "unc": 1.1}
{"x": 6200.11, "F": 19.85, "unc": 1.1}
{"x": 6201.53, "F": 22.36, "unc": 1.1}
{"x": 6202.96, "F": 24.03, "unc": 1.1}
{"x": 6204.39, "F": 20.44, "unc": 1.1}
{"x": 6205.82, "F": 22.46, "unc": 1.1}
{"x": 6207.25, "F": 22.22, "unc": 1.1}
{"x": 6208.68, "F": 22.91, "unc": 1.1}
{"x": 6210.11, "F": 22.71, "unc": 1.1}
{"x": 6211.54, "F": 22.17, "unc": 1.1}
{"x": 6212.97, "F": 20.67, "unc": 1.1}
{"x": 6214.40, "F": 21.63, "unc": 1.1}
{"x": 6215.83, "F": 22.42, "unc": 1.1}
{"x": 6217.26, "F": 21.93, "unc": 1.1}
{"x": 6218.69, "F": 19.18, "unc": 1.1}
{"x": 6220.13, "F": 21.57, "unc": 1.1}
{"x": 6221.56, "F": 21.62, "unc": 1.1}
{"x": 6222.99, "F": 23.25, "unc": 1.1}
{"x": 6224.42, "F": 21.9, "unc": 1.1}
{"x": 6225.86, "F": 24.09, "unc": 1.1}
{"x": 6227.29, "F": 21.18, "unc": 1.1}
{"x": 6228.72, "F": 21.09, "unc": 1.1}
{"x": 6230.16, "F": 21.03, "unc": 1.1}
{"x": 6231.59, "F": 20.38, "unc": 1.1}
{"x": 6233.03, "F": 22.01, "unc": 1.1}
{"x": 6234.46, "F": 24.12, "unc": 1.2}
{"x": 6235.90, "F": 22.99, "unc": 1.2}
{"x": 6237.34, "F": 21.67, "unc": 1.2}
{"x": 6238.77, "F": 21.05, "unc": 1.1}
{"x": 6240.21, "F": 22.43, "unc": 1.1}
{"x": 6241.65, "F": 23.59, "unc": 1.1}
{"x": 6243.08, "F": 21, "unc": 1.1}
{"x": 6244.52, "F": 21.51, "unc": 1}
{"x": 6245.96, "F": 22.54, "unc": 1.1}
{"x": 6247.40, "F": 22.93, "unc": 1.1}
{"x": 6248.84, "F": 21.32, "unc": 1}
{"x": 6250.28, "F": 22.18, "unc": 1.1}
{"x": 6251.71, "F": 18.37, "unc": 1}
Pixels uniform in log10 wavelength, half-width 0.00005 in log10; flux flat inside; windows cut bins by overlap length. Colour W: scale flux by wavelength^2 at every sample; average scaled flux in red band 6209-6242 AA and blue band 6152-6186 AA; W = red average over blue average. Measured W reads 1.04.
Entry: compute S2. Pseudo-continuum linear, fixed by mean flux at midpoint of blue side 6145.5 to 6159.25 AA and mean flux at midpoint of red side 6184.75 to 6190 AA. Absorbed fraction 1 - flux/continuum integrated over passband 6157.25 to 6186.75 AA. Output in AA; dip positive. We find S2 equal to 1.6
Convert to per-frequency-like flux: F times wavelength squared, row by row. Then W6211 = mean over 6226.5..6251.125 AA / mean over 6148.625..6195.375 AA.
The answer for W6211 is 1.0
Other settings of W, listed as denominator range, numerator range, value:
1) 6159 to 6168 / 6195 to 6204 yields 1.13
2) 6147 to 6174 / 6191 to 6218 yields 1.05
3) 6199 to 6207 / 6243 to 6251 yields 1.02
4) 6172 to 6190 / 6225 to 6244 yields 0.99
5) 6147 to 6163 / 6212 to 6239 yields 1.04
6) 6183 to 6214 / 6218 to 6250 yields 1.00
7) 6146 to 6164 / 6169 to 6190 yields 1.06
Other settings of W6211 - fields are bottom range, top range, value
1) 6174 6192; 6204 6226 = 0.99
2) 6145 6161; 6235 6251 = 1.02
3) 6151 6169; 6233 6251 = 1.09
